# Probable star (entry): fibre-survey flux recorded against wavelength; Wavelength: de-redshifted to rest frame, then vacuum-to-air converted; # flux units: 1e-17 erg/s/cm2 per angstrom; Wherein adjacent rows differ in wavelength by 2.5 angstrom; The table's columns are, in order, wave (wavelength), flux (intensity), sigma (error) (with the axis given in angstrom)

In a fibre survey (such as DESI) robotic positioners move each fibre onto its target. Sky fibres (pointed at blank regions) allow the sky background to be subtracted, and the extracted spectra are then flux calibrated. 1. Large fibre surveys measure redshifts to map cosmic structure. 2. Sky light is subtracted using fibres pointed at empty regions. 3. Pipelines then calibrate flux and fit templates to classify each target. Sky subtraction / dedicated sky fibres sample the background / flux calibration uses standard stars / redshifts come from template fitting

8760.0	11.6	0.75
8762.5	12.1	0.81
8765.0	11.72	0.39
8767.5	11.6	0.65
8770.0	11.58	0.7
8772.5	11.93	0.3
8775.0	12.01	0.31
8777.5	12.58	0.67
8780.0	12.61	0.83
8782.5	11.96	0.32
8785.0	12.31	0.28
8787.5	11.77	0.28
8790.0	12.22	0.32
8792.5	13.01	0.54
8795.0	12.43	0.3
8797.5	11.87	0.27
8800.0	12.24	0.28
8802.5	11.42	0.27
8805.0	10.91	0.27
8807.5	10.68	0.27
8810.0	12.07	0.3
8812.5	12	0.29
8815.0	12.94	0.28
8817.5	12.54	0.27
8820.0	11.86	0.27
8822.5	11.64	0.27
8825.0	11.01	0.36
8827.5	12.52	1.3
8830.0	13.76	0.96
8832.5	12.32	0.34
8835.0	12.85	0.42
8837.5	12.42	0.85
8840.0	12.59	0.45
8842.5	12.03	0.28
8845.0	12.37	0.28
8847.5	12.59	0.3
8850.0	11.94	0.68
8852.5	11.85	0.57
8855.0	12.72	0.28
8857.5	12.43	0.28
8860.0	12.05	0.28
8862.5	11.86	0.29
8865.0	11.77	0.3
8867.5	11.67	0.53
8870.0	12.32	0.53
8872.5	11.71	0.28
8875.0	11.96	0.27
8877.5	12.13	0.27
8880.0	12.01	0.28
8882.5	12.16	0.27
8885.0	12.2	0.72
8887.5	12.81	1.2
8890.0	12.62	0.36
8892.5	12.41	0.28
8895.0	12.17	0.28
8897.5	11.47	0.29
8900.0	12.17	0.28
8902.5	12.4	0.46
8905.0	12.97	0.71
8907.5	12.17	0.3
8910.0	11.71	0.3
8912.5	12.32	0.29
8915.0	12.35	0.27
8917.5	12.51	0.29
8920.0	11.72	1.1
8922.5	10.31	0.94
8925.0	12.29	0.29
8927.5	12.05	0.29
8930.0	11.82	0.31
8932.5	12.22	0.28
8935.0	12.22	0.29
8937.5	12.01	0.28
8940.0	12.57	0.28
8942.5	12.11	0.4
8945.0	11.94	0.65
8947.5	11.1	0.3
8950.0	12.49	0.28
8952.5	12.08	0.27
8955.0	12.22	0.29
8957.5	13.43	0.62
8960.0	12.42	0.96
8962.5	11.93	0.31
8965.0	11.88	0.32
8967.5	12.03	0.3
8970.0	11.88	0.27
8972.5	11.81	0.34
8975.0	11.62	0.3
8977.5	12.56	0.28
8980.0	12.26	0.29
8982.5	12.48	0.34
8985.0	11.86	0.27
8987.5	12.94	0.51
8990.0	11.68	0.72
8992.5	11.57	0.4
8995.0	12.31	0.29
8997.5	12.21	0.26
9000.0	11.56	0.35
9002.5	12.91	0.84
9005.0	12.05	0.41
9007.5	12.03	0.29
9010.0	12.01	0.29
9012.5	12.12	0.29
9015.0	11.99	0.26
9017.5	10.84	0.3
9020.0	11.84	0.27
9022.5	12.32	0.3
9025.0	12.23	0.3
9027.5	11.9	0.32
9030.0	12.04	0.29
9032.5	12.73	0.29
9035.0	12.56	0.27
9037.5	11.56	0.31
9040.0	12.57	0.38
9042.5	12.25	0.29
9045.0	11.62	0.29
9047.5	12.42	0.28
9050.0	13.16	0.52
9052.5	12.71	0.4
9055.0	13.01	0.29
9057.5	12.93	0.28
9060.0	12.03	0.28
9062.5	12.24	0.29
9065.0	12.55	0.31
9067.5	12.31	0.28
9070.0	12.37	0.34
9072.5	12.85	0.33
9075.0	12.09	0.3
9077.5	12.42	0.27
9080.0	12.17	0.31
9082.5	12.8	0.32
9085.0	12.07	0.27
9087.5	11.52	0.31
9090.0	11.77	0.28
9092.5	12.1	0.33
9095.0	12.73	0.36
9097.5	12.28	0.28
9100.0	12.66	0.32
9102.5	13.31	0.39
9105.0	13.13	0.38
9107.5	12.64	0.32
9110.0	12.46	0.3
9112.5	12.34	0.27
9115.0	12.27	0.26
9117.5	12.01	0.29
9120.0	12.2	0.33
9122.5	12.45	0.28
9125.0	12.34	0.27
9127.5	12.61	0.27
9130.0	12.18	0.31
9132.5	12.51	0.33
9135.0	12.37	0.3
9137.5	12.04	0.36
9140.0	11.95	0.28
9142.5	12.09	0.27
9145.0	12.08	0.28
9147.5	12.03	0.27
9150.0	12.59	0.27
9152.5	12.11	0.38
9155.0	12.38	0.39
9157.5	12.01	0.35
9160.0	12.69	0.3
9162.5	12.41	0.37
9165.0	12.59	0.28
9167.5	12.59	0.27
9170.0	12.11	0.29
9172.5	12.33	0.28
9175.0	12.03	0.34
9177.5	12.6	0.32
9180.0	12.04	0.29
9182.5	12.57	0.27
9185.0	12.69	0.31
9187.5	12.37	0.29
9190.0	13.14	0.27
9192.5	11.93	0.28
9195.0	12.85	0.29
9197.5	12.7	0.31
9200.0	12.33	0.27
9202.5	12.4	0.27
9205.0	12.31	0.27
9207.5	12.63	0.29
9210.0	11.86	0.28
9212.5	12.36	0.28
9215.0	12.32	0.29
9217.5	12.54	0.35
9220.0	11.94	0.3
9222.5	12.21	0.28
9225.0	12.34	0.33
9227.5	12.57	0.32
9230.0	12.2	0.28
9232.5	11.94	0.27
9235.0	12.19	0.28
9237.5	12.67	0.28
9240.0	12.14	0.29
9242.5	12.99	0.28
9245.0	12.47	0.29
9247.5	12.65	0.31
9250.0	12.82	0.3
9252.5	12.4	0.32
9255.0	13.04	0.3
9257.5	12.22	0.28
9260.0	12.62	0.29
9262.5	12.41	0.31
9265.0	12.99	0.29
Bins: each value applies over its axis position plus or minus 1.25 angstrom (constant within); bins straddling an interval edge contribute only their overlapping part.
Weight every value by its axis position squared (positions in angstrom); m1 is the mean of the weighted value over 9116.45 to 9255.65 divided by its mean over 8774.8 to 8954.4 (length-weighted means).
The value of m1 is 1.1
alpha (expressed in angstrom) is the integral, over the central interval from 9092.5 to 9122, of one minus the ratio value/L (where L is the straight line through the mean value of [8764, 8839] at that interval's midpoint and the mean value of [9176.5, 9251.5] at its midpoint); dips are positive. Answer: -0.45 angstrom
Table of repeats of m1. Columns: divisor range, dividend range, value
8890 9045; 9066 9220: 1.06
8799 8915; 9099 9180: 1.08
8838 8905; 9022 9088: 1.06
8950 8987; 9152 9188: 1.06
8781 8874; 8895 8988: 1.02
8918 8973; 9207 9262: 1.10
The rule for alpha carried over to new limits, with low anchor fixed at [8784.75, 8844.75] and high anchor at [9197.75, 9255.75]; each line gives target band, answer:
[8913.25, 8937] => 0.51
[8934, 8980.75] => 0.38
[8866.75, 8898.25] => 0.11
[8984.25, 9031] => 0.92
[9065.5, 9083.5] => -0.18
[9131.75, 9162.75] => 0.28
